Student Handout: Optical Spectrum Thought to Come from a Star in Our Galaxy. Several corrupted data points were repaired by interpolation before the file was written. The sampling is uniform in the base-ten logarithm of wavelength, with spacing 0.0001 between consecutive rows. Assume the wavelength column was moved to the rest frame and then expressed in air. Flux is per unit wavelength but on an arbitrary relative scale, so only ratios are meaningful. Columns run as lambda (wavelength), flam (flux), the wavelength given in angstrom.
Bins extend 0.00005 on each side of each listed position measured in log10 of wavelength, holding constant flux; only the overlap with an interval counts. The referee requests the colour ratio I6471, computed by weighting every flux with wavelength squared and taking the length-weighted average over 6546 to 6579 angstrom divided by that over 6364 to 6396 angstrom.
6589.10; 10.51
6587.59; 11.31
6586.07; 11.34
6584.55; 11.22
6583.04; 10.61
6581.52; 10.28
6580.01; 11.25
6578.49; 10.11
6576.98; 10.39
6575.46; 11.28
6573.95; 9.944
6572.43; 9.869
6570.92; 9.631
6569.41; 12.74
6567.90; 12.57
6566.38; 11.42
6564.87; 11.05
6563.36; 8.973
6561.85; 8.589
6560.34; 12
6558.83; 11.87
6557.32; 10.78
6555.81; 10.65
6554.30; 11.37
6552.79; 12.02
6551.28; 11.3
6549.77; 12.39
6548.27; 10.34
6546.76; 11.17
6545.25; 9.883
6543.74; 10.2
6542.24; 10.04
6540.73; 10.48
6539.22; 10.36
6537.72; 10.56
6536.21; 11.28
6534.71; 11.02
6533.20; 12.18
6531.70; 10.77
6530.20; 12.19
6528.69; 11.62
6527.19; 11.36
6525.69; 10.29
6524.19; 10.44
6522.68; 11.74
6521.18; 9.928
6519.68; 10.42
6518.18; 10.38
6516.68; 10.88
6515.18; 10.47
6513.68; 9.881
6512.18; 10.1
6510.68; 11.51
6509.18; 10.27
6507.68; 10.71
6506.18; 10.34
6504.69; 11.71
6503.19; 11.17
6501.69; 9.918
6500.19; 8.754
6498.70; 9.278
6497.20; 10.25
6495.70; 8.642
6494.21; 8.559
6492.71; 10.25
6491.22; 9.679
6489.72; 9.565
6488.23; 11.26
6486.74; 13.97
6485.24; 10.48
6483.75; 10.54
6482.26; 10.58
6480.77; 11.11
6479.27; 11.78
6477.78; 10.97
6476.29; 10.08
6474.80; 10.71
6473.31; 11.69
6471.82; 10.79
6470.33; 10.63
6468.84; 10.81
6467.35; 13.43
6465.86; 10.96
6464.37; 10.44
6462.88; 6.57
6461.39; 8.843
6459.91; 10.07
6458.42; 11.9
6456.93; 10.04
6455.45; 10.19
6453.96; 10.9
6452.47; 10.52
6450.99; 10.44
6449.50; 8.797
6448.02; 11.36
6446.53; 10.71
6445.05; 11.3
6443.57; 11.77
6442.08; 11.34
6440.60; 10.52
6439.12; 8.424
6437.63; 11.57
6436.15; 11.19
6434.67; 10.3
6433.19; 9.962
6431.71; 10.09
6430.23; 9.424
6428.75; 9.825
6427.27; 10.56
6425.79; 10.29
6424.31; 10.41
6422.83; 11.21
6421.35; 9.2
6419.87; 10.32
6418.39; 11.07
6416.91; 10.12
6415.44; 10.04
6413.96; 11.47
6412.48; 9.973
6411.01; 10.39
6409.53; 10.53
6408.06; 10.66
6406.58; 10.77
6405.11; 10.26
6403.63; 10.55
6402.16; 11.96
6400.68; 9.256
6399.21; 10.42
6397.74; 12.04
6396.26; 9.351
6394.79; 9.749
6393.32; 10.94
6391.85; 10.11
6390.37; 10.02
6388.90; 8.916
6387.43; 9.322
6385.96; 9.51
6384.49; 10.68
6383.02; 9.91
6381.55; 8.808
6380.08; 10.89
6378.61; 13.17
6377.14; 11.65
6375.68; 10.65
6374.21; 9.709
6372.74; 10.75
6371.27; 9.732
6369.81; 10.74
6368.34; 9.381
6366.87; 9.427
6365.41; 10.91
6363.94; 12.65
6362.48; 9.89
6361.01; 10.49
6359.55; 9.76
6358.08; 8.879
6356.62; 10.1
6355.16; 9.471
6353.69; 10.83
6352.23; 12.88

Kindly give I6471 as 1.13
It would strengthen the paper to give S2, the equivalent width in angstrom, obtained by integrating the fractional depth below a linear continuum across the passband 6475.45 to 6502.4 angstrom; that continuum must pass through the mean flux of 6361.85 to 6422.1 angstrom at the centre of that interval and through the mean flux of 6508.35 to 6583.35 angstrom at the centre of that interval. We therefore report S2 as 0.9 angstrom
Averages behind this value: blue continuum 10.4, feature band 10.3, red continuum 10.8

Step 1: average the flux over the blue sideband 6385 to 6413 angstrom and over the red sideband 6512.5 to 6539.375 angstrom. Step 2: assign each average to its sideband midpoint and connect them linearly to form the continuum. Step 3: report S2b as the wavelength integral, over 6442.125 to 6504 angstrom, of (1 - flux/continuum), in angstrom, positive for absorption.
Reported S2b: 0.7 angstrom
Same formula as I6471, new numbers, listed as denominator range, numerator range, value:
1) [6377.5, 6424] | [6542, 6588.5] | 1.10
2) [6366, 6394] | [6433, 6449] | 1.07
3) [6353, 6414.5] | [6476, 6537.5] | 1.07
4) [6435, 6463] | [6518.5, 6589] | 1.08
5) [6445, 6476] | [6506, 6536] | 1.05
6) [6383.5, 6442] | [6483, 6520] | 1.03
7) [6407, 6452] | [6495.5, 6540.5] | 1.05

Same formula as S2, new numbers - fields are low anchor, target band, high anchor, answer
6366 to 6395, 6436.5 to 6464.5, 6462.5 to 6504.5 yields 0.3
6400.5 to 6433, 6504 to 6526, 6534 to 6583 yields 0.1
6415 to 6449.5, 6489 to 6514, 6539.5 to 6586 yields 1.4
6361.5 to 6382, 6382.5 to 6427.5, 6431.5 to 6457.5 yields 1.1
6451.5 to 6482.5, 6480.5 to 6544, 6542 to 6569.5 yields 1.3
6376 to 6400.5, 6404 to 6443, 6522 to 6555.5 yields 0.4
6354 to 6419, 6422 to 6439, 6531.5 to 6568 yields 0.2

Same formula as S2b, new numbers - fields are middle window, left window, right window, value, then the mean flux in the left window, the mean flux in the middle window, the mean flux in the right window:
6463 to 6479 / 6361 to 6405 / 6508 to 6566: -0.4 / 10.4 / 10.9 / 10.8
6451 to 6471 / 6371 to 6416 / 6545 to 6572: 0.5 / 10.4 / 10.4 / 11.1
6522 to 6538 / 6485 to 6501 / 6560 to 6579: -1.4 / 10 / 11.2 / 10.6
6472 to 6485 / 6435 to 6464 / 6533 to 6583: -0.5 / 10.3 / 10.9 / 10.8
